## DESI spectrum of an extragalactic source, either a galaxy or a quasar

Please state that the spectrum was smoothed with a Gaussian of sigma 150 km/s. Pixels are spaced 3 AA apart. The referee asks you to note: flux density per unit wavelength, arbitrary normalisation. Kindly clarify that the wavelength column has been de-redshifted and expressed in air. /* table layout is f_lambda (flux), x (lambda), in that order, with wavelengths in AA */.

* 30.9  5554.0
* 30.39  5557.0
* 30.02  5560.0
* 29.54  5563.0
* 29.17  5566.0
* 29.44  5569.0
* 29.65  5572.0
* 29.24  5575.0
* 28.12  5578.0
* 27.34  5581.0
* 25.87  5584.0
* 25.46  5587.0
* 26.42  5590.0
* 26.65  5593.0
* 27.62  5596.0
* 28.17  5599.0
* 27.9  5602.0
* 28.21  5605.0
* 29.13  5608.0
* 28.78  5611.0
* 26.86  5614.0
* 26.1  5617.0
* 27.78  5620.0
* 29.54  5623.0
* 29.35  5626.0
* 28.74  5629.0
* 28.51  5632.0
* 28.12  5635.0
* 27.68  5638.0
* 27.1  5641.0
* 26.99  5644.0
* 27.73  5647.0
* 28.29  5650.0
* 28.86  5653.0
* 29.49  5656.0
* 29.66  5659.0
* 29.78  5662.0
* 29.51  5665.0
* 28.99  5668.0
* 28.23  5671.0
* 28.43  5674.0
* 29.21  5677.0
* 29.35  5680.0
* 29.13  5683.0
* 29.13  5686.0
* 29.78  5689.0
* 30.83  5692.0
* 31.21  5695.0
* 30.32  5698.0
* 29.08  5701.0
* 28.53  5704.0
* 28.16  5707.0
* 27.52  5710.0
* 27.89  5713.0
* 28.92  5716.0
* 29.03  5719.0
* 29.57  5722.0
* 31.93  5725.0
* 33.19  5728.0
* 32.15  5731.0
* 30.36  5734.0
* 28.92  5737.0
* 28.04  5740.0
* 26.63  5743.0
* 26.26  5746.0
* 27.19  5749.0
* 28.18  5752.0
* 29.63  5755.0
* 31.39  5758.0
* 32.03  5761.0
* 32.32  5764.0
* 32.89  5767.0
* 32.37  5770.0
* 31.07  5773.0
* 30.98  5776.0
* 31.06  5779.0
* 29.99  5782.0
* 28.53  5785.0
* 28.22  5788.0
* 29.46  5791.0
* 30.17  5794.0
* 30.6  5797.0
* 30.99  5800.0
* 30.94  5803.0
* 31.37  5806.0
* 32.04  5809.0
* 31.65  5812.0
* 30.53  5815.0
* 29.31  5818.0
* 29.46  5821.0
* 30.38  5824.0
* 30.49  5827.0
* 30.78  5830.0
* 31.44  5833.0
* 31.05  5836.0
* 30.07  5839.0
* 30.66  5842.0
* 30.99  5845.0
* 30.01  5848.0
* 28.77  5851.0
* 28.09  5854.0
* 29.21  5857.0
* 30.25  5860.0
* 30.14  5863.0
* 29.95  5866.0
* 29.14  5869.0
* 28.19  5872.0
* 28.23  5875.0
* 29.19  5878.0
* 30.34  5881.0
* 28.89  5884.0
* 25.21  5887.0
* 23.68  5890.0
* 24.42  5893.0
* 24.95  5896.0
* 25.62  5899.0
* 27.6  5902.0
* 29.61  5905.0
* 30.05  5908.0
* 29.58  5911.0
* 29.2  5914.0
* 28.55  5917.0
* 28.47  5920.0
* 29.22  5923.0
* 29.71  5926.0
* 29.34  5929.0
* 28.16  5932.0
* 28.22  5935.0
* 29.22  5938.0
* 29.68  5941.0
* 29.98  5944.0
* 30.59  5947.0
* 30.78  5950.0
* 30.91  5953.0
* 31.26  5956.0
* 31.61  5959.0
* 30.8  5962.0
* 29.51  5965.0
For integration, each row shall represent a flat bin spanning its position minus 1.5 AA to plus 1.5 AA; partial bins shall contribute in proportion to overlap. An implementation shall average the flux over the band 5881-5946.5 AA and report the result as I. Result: 28.2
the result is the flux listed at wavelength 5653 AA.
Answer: 28.86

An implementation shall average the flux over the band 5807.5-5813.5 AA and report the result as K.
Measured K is 31.8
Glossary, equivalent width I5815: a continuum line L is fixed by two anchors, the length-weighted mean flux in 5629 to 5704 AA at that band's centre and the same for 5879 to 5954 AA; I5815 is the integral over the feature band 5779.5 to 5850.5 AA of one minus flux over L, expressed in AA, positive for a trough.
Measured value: -4.2 AA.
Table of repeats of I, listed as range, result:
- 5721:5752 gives 29.4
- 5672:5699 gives 29.7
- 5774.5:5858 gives 30.3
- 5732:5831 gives 30.1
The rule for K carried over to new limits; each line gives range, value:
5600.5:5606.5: 28.1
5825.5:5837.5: 30.9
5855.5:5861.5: 29.7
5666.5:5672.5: 28.6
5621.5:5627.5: 29.4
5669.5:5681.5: 28.8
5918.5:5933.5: 29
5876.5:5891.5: 27.5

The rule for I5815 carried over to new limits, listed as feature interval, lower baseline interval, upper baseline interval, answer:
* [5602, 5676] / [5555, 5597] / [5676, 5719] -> 0.9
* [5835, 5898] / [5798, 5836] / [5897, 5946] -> 2.7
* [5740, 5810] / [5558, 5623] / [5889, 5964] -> -4.0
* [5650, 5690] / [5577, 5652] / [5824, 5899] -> -1.7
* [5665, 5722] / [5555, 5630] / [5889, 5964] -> -1.4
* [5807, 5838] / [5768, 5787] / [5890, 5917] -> -1.3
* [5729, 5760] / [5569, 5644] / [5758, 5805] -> 1.2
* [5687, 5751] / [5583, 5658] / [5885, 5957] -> -2.9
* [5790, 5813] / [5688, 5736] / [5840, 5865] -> -0.8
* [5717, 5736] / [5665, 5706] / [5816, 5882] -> -0.9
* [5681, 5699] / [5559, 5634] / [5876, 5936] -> -1.2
